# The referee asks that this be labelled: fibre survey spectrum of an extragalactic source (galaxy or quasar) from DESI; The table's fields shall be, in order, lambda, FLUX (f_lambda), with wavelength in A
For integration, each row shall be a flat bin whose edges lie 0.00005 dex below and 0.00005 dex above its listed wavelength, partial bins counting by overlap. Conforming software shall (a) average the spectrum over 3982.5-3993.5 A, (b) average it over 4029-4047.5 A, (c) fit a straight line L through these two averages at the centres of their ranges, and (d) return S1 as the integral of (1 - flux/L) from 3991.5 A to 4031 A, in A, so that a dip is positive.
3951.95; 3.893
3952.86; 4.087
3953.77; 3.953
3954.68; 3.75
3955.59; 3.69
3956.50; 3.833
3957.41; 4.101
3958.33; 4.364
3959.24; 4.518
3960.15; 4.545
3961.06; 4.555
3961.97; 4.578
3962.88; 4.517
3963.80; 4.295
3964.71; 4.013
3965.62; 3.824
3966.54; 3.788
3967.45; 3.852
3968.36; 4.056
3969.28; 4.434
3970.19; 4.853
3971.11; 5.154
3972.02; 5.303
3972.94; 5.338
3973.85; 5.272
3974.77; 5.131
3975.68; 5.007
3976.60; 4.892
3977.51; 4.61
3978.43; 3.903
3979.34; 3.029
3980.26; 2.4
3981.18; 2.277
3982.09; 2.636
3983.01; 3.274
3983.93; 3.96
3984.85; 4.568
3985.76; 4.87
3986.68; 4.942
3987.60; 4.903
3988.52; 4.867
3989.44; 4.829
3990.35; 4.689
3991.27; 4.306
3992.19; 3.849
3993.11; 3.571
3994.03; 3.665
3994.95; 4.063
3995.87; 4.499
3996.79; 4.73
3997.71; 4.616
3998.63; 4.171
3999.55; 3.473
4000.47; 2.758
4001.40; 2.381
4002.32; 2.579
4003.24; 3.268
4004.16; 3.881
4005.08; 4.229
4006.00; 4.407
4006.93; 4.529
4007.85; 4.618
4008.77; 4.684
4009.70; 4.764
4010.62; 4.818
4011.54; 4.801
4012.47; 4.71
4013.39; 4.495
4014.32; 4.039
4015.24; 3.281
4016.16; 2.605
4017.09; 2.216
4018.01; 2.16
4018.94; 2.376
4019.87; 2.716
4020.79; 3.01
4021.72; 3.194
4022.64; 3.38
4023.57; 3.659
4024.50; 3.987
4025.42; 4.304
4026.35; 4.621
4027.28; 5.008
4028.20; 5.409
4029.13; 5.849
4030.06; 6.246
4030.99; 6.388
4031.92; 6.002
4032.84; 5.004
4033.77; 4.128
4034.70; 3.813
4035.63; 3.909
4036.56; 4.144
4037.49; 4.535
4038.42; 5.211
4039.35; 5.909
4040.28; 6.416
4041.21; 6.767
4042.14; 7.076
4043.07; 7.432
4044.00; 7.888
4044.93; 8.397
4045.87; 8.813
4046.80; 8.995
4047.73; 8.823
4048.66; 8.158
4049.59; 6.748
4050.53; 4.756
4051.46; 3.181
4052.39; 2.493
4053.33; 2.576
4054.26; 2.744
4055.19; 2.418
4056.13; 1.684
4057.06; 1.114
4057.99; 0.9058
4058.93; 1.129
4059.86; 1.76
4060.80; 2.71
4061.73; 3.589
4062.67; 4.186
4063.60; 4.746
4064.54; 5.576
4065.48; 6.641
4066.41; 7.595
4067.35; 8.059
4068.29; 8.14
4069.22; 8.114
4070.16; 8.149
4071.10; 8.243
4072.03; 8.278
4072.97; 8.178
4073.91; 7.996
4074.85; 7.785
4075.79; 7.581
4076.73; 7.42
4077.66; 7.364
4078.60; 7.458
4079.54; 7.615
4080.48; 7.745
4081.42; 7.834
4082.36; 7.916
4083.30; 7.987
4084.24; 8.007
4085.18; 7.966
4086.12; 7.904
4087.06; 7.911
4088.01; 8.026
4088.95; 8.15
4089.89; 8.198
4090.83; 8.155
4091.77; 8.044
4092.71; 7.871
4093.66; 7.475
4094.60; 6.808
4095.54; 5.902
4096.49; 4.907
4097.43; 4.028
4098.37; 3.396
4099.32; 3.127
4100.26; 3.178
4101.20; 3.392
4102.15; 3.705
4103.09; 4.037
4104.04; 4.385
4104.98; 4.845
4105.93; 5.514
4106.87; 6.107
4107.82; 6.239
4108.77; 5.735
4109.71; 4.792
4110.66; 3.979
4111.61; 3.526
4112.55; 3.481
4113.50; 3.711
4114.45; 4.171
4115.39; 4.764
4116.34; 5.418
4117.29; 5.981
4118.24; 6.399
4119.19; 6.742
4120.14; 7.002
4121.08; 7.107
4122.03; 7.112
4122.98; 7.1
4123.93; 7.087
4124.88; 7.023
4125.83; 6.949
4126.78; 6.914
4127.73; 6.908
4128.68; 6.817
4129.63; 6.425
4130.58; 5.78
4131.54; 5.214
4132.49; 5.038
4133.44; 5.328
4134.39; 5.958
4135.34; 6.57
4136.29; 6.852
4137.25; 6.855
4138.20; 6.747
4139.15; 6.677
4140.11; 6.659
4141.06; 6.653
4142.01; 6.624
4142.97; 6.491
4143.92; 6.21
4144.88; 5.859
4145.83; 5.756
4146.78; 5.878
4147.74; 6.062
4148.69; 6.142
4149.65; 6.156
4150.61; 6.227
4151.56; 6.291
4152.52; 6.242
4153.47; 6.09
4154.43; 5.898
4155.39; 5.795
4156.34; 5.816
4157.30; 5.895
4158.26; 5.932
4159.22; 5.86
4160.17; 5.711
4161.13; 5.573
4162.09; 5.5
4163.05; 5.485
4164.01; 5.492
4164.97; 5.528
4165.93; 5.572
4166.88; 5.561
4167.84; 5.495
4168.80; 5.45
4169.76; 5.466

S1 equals 9.32 A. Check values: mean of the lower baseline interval 4.38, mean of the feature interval 3.97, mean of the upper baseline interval 6.19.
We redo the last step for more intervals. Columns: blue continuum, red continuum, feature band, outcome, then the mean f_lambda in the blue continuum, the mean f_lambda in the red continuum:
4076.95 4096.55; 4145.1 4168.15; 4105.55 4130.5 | 3.4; 7.64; 5.84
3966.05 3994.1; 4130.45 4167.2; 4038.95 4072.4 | -3.4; 4.27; 6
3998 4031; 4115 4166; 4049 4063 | 5.5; 3.94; 6.19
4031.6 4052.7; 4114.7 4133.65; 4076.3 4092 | -4.2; 6.05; 6.34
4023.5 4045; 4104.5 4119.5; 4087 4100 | -3.3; 5.49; 5.07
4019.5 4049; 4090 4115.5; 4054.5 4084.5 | -4.1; 5.6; 5.06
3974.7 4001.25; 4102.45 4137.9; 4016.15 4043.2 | 0.2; 4.05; 5.78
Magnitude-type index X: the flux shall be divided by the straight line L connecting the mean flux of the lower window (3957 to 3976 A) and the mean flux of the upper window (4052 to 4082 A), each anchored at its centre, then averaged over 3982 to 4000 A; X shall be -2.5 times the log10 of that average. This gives 0.130 mag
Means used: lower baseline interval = 4.54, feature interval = 4.26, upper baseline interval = 5.58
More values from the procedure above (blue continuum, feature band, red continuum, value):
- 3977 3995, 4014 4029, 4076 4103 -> 0.354 mag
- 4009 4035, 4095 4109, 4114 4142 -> 0.268 mag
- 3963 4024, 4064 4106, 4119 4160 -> -0.249 mag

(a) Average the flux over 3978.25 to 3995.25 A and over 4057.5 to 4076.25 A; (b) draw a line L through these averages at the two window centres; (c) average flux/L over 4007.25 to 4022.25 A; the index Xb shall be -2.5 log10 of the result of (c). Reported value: 0.250 mag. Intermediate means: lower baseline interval 3.93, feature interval 3.66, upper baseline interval 5.96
